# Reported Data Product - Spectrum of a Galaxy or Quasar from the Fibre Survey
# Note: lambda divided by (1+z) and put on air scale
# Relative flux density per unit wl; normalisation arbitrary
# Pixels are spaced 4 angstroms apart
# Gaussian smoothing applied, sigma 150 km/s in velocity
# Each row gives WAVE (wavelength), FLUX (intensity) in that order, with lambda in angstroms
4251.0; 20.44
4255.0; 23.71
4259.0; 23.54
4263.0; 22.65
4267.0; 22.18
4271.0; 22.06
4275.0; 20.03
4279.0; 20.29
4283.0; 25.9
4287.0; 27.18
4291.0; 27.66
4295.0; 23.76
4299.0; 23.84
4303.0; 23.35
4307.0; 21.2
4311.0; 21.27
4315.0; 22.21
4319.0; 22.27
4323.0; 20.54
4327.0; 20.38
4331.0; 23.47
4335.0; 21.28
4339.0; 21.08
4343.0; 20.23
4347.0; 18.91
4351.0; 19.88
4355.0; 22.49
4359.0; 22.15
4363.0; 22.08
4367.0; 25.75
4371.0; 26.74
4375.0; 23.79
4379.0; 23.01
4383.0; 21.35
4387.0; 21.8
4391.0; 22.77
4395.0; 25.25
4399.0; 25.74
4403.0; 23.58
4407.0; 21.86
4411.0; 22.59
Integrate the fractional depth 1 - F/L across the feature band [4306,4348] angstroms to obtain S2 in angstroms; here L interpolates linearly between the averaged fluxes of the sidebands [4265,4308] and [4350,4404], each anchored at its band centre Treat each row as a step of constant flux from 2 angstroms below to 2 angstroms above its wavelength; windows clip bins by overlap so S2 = 3.9 angstroms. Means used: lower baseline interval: 23.5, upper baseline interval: 23.4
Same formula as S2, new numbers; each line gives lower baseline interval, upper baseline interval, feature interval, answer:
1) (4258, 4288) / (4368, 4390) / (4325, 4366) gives 3.4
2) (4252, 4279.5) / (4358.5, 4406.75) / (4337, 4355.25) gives 2.2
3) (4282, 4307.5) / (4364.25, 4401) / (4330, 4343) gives 1.5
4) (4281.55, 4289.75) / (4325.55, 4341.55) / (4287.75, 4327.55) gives 2.4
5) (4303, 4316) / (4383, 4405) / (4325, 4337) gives 0.3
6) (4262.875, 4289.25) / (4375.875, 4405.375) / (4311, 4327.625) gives 1.2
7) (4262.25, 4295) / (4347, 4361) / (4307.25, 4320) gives 0.4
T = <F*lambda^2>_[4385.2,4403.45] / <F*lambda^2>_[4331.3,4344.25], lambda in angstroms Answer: 1.15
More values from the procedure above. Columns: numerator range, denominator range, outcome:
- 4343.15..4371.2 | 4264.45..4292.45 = 0.98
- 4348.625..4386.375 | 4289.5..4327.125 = 1.04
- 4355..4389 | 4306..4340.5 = 1.11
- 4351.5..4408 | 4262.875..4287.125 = 1.09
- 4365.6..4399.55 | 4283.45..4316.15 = 1.04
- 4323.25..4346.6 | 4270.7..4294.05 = 0.90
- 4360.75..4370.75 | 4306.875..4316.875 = 1.16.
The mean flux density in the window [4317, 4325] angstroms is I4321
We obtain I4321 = 21.4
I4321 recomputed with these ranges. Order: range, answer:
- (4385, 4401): 23.9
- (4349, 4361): 21.5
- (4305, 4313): 21.2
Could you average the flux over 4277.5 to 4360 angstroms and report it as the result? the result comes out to 22.4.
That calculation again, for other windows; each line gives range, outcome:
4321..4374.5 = 22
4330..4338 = 22.1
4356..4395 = 23.4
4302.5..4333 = 21.8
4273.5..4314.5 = 23.4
